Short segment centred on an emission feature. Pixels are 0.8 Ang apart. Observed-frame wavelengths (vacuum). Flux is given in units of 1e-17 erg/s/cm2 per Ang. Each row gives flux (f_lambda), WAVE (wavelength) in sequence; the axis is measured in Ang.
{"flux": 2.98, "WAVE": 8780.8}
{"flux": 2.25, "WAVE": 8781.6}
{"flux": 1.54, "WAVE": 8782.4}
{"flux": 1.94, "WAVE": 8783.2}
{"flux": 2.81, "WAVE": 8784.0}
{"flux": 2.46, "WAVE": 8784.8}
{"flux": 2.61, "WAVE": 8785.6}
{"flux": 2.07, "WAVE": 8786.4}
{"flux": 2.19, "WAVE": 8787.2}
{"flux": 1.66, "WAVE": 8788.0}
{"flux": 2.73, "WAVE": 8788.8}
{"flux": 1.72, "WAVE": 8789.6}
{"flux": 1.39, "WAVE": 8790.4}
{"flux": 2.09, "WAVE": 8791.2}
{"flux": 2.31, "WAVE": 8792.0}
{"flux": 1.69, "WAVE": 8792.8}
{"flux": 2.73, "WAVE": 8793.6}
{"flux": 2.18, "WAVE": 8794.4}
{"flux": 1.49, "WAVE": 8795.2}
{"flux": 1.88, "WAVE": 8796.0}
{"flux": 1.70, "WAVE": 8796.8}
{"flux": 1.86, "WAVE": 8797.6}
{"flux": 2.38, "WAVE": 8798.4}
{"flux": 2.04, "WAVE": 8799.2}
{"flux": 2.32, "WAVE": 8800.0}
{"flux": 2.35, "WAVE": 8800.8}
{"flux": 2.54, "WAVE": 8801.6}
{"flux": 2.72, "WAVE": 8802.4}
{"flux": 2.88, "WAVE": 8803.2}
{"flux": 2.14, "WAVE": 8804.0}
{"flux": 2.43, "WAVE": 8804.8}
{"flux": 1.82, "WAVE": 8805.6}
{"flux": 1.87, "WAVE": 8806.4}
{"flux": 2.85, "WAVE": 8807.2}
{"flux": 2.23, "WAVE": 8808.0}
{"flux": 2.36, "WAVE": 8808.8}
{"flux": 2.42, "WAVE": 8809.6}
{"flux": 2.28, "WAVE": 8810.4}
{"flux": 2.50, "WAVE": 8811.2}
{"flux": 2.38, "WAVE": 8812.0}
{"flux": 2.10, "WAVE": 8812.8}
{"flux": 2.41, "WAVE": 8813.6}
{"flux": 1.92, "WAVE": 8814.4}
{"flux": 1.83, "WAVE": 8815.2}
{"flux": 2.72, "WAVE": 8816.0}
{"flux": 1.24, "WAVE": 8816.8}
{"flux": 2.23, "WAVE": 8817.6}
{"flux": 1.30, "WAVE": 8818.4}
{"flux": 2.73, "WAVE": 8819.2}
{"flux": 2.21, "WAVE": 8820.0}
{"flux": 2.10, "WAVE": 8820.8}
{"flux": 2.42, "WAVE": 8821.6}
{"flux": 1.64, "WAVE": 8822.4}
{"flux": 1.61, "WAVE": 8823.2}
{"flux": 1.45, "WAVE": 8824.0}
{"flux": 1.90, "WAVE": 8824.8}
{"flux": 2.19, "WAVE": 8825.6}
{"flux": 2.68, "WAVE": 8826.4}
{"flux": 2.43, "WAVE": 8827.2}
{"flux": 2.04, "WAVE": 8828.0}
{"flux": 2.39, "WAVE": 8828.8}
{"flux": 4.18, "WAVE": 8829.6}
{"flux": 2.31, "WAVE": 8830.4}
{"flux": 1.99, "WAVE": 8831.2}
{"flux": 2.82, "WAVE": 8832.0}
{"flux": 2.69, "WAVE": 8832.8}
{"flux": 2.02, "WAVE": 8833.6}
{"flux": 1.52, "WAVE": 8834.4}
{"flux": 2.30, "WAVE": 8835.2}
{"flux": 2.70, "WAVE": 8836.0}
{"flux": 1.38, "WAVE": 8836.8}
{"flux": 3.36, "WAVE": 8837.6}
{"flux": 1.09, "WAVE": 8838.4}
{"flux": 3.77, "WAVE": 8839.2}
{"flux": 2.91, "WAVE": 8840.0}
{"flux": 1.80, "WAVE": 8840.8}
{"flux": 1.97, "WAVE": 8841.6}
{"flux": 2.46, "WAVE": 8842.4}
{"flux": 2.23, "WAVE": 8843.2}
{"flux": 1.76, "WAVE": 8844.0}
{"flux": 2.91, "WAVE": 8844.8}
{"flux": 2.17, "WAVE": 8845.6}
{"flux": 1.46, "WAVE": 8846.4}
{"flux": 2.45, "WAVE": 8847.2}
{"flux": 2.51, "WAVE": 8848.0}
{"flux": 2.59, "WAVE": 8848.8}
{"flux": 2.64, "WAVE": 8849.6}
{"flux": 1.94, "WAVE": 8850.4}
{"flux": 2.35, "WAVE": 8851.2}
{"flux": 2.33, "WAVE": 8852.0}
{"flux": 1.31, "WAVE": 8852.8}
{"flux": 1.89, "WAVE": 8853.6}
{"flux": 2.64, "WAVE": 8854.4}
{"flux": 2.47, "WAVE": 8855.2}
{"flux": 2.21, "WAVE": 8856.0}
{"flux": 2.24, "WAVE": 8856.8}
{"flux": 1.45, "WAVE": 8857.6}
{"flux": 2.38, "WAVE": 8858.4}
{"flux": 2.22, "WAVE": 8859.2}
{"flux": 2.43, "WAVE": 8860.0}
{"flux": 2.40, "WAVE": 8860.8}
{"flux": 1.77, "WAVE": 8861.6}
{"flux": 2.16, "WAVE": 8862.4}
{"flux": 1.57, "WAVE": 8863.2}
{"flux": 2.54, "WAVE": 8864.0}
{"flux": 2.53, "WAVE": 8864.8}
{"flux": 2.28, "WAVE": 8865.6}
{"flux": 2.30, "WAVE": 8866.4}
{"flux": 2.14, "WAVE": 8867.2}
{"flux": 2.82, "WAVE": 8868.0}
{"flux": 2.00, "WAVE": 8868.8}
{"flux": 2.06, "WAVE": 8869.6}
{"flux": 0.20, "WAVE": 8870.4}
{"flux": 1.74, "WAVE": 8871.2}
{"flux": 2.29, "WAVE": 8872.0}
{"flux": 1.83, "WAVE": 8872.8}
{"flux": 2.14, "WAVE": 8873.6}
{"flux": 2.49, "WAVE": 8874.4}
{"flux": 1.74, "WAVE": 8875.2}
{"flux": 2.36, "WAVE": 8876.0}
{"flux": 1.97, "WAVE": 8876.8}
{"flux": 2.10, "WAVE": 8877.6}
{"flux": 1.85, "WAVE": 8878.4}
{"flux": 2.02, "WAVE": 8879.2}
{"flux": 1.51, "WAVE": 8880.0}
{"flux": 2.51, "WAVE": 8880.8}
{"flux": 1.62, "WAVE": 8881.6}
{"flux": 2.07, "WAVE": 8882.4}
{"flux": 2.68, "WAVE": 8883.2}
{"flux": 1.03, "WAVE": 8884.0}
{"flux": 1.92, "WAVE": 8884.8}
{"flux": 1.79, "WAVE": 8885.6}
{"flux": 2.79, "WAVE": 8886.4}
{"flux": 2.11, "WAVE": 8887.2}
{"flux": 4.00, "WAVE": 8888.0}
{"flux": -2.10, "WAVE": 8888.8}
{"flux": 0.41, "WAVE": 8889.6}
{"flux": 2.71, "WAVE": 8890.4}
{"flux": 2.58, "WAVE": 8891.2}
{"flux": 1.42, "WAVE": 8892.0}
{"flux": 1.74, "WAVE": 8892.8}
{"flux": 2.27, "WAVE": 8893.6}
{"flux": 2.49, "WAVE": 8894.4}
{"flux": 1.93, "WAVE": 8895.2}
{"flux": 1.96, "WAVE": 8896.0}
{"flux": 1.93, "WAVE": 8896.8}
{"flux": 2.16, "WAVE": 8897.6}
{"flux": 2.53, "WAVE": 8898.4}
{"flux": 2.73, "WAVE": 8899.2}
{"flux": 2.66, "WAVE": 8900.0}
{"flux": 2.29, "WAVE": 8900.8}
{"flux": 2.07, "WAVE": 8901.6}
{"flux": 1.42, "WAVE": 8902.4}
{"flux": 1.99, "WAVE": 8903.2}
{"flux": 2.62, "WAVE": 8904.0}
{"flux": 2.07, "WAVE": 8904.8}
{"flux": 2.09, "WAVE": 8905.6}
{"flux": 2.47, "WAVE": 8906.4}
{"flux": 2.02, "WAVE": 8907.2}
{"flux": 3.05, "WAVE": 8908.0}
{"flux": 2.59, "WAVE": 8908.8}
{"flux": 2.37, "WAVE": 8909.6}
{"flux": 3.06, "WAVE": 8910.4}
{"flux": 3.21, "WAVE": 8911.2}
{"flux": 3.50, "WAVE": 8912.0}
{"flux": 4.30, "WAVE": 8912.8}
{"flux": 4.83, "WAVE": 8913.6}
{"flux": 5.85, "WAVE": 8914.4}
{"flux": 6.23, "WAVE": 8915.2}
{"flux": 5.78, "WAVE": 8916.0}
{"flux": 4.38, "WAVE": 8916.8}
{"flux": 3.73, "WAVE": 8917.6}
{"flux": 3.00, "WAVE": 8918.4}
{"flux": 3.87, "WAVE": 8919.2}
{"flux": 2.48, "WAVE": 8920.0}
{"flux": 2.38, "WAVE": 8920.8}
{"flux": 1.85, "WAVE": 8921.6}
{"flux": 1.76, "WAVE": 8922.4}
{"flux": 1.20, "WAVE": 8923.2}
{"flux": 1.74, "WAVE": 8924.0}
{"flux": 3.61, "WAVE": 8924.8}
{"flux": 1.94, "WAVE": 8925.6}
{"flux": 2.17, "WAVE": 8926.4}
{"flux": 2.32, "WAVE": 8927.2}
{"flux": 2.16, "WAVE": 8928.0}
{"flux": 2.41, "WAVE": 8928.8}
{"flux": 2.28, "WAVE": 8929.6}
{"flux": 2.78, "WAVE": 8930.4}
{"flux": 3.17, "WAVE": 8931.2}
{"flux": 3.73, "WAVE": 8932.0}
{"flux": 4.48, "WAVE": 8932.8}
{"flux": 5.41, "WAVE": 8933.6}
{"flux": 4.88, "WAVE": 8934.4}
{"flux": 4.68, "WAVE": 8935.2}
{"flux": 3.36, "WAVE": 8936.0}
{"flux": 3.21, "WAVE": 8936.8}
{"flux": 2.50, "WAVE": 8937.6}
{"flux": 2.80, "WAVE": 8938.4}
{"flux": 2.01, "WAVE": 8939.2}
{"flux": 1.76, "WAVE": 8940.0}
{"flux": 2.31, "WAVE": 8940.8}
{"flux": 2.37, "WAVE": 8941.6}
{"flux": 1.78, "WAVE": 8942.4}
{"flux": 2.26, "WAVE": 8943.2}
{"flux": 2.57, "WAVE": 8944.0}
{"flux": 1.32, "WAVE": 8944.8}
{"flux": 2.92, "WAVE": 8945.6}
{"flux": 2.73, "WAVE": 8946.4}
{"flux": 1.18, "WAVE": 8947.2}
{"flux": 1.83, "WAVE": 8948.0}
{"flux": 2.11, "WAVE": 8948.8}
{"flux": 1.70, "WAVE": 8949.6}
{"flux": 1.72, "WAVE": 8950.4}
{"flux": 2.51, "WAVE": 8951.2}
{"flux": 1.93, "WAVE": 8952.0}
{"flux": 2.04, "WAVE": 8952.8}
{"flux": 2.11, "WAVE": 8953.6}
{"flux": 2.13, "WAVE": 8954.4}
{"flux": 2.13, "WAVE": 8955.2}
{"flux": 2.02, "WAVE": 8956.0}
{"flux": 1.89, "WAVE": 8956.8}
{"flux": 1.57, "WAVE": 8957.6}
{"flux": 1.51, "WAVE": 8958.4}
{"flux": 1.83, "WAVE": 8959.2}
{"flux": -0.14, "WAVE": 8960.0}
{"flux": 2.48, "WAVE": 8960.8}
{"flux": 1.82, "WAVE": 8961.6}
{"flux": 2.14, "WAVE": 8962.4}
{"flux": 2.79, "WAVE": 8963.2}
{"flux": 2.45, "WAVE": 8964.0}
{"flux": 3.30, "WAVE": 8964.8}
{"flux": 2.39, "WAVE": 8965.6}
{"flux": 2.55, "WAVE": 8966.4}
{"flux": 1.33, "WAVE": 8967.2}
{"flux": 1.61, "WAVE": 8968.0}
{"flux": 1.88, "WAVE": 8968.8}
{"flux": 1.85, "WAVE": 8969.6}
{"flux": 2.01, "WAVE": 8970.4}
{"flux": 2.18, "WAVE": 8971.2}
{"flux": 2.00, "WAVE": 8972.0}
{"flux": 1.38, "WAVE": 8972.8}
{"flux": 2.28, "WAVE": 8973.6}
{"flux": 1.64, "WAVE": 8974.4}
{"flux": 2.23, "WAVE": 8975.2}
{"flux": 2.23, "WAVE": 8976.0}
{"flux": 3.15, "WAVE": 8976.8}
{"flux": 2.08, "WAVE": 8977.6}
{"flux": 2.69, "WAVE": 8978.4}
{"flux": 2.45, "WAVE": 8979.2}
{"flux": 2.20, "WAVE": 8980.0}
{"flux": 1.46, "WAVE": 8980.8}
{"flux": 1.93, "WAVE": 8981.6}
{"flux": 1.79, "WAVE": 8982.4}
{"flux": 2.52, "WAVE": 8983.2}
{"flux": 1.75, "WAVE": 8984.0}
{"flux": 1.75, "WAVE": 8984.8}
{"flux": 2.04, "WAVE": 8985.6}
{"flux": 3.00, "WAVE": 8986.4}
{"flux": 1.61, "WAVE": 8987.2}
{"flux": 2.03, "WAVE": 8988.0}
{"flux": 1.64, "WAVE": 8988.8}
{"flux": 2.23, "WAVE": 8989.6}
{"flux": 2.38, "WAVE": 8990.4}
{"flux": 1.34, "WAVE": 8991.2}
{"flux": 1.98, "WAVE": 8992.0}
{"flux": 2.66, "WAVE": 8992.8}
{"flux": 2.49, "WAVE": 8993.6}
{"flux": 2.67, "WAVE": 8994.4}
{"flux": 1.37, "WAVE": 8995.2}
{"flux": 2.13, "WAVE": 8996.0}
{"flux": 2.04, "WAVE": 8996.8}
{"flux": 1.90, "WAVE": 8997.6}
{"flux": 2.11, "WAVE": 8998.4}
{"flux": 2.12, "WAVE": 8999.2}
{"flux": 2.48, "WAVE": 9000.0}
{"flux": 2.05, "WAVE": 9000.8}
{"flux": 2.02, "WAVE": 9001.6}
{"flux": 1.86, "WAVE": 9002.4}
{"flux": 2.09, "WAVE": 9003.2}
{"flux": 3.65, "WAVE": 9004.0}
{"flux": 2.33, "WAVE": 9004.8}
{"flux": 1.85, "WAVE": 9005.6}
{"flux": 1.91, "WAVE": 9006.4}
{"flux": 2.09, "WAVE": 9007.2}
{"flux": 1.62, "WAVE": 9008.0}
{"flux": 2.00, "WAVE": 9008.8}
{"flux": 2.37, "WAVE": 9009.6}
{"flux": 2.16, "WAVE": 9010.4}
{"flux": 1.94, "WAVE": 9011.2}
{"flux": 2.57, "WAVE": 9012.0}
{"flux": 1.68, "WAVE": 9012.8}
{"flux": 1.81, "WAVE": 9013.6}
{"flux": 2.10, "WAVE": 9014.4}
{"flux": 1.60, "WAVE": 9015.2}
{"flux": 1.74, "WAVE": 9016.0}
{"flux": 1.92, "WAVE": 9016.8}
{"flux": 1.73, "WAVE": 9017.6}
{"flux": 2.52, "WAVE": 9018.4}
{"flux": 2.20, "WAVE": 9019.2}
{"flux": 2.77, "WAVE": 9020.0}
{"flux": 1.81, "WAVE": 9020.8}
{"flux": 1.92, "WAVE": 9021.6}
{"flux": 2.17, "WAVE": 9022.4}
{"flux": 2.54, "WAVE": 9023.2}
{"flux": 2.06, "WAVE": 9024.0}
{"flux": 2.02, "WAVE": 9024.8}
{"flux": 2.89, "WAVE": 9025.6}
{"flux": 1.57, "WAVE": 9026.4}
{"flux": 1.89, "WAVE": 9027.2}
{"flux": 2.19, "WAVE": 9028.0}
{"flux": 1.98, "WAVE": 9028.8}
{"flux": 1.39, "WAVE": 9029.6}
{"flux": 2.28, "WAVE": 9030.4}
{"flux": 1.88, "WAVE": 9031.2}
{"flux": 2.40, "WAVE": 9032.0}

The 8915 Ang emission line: [S II] 6716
